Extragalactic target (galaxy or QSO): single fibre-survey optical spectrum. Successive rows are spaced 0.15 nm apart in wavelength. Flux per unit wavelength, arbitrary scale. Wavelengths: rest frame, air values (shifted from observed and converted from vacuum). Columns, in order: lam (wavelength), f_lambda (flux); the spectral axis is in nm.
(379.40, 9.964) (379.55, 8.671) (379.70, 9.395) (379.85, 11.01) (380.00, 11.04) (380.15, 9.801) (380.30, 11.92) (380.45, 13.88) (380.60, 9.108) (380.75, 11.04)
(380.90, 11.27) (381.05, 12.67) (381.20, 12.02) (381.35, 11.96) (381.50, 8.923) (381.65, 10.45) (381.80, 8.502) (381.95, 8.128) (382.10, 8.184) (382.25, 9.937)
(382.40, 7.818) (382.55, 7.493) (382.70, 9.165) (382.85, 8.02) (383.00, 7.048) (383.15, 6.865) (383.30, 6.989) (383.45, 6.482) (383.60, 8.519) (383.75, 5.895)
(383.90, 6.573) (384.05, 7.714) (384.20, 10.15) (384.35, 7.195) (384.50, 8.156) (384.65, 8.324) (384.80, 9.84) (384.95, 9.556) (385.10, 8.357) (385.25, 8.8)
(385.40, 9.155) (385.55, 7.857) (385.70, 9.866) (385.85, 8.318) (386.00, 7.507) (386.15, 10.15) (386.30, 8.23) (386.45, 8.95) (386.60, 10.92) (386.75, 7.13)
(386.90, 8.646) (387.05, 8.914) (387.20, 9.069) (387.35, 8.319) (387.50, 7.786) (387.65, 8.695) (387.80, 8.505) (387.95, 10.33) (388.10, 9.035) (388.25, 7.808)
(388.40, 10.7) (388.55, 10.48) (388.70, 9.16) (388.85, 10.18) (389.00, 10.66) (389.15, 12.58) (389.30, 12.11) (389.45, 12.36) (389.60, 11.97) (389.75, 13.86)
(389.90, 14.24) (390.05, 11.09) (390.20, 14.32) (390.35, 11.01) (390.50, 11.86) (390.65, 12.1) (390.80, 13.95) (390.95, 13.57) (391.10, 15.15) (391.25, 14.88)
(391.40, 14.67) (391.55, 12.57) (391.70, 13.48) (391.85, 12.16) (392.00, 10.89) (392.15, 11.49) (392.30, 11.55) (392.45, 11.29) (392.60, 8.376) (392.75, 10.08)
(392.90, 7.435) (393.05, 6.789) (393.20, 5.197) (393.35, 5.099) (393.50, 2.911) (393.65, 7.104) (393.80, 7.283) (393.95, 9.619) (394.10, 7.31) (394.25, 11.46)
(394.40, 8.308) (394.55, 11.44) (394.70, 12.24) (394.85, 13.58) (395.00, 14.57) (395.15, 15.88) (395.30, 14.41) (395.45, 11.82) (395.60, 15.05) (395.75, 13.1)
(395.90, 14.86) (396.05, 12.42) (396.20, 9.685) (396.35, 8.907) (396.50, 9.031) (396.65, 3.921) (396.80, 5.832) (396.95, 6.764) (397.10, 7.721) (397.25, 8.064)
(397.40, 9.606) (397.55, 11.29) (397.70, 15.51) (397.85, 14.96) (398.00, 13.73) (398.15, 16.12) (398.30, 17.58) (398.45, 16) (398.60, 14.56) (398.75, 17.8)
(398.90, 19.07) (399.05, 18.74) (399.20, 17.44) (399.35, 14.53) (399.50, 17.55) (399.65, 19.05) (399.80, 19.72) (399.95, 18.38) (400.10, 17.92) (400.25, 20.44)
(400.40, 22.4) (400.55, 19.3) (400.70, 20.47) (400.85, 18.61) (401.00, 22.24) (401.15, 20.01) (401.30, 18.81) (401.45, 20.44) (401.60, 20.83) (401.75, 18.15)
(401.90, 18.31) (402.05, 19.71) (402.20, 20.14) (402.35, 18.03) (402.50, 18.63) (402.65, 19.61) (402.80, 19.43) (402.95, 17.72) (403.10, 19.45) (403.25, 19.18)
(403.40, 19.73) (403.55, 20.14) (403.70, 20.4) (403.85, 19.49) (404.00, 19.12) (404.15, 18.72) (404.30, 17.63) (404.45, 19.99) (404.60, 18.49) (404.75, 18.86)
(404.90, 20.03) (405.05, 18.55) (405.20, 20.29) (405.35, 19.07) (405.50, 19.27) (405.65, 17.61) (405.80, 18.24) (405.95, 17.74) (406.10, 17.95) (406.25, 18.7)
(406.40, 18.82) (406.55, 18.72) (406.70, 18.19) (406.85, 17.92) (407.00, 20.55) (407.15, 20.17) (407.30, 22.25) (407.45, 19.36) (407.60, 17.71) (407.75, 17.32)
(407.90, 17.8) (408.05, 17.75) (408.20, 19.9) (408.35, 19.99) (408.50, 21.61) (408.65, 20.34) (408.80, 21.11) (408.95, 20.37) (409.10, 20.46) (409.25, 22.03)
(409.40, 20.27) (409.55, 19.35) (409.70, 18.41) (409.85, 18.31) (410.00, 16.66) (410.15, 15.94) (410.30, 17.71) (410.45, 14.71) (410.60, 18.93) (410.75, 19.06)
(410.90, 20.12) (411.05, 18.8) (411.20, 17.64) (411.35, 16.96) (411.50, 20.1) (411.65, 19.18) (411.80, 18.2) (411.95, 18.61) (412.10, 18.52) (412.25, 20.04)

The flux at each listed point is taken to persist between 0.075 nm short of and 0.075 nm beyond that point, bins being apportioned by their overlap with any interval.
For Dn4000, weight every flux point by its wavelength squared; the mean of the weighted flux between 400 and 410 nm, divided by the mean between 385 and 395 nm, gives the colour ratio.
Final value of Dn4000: 2.05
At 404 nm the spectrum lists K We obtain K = 19.12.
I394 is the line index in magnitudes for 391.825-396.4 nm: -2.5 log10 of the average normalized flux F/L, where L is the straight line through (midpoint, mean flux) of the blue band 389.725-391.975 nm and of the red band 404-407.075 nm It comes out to 0.36 mag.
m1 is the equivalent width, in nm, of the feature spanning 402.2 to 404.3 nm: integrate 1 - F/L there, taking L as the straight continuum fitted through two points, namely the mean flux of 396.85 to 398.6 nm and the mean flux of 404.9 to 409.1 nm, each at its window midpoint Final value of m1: -0.35 nm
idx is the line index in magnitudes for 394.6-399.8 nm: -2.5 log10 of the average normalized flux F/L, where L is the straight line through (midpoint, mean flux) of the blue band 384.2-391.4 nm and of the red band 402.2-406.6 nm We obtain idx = 0.15 mag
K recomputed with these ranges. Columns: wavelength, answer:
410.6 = 18.93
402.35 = 18.03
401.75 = 18.15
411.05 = 18.8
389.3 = 12.11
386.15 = 10.15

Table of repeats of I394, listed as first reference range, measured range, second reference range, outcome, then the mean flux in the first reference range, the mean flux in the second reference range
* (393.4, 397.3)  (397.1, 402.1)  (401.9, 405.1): -0.16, 10.1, 19.2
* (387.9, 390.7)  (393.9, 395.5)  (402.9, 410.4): 0.16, 11.4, 19.1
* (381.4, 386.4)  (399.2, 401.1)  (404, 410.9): -0.22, 8.33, 19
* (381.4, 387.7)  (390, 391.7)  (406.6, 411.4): -0.19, 8.41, 19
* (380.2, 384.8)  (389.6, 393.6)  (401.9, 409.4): 0.16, 9.03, 19.3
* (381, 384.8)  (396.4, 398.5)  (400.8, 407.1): 0.40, 8.53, 19.1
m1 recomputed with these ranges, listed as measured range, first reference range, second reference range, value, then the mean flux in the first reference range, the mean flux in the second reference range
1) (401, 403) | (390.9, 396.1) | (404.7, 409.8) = -0.40 nm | 11.1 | 19.3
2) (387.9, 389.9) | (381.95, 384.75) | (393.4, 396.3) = -0.33 nm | 7.83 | 11.1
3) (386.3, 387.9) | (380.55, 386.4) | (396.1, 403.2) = 0.27 nm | 8.77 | 16.2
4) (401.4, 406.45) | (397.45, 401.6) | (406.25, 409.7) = -0.08 nm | 17.9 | 19.6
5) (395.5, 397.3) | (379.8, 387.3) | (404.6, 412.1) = 0.57 nm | 9.06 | 18.9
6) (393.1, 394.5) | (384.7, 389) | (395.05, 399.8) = 0.55 nm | 9.03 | 13.4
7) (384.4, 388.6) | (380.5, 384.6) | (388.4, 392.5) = 0.66 nm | 8.78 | 12.3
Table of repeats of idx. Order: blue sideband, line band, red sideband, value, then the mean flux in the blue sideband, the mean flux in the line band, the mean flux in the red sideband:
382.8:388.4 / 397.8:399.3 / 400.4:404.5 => 0.02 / 8.4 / 16.6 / 19.5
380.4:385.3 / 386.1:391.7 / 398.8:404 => 0.13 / 8.92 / 11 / 19.2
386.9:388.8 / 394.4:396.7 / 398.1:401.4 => 0.25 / 9.06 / 12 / 18.5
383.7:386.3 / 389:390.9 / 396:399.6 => -0.23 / 8.45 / 12.6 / 12.8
